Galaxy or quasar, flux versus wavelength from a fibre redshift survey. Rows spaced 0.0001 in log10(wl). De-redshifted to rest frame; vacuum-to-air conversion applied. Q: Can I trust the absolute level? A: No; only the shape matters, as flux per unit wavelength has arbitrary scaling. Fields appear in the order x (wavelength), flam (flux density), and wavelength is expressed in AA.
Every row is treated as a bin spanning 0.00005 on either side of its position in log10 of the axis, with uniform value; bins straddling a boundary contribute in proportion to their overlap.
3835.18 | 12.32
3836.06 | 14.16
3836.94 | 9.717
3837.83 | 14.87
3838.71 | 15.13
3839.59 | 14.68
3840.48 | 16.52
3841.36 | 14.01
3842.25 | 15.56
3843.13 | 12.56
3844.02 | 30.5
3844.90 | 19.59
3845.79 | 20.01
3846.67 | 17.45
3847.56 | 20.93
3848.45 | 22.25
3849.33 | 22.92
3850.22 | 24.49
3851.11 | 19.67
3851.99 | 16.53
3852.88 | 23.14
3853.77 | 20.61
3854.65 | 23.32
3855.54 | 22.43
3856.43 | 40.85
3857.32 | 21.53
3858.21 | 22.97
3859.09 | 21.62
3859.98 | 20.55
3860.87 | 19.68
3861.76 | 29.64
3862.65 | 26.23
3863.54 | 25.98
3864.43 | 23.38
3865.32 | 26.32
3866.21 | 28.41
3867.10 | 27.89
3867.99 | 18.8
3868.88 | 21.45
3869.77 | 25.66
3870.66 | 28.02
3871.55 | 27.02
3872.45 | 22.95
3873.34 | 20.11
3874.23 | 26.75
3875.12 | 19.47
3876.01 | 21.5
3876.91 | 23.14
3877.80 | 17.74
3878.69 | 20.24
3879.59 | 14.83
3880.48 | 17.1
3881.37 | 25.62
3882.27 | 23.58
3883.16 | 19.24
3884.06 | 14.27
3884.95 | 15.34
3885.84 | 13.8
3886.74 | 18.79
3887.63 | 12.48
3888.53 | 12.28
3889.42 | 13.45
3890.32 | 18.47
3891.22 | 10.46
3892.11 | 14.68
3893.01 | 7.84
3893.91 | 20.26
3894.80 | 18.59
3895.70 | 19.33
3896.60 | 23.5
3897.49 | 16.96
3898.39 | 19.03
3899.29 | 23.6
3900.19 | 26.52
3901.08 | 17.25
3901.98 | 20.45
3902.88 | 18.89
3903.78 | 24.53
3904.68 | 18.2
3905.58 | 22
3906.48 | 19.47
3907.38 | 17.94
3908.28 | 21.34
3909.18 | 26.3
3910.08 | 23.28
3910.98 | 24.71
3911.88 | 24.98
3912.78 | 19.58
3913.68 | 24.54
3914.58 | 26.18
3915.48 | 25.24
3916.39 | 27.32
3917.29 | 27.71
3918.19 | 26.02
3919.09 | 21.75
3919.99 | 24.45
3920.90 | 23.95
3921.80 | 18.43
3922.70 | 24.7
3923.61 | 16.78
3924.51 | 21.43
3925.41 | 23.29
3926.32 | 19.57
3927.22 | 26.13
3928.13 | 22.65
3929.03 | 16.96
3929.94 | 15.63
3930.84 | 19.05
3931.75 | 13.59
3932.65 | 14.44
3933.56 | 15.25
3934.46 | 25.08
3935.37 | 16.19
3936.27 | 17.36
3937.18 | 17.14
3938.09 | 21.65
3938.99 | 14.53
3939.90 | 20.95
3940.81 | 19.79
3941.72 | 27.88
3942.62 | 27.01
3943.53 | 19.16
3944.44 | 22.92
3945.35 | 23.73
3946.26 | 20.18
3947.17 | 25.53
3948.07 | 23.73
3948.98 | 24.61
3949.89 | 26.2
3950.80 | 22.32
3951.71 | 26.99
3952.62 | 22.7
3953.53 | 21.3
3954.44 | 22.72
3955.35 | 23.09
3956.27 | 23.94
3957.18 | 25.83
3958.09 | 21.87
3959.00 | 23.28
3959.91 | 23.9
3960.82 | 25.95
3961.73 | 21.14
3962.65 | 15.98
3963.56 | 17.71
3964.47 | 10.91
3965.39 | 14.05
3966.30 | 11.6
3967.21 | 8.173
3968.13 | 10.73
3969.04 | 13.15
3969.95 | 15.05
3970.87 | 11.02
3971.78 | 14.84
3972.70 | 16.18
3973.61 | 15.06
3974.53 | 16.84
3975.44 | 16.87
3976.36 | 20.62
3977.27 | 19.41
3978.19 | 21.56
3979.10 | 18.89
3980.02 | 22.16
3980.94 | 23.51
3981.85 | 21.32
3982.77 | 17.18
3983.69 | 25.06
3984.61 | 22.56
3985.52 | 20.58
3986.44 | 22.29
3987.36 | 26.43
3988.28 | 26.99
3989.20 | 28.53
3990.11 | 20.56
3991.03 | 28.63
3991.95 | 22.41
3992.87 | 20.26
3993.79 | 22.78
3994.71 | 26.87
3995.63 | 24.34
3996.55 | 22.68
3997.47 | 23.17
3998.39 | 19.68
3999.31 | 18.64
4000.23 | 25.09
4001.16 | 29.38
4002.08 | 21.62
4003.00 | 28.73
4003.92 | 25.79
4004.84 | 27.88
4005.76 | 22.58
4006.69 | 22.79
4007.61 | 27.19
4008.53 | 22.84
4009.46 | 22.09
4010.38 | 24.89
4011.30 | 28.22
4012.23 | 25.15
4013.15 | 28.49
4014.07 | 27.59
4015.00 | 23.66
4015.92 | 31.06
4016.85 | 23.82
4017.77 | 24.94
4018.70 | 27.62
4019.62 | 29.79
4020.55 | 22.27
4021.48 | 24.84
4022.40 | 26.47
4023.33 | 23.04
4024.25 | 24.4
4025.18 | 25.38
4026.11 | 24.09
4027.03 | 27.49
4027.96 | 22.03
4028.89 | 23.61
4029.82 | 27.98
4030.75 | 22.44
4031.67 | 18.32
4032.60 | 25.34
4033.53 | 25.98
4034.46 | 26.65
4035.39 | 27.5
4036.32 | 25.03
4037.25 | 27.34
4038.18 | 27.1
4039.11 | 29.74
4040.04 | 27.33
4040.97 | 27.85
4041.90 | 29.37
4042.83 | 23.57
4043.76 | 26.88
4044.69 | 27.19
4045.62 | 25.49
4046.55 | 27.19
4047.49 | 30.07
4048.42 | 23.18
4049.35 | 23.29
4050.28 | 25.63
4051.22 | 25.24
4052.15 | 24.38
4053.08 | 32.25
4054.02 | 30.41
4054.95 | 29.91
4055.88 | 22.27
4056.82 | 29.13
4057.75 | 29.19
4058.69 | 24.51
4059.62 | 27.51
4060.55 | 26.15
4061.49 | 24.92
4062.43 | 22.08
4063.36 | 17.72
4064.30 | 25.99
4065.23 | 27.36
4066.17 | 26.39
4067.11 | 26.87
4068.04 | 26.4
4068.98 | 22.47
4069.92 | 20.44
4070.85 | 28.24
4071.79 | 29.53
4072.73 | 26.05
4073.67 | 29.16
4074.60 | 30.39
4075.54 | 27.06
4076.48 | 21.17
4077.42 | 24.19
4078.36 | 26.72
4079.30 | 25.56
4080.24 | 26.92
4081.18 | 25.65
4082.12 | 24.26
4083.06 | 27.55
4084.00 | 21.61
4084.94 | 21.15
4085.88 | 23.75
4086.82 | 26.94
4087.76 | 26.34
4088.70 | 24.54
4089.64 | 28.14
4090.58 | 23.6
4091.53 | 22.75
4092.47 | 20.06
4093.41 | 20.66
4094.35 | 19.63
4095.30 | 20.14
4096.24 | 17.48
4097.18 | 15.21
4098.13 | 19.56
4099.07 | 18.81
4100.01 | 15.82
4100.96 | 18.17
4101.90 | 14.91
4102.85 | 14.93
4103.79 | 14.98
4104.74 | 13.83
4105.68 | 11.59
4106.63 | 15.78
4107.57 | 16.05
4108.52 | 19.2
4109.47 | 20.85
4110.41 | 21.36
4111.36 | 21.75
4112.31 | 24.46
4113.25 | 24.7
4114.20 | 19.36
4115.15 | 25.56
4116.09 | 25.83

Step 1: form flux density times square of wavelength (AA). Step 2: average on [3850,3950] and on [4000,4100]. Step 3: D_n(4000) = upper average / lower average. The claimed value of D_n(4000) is 1.3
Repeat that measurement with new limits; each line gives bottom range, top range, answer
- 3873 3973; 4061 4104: 1.25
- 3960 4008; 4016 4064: 1.28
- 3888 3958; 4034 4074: 1.34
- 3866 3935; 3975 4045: 1.26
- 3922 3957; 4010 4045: 1.27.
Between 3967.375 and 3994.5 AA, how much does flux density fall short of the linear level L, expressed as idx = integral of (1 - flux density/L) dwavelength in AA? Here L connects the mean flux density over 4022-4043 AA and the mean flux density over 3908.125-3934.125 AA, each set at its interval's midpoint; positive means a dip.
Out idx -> 4.48 AA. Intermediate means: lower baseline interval 21.9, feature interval 20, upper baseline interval 25.6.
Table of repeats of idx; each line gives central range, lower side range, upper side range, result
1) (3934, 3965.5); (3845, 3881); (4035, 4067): 3.6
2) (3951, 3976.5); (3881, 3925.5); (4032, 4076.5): 5.0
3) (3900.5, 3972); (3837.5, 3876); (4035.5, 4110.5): 6.4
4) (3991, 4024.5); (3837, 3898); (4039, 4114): -3.4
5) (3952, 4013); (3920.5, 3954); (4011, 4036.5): 5.4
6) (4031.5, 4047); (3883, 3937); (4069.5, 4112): -3.8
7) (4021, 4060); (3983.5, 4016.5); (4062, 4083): -1.5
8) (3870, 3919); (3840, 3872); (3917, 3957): 3.8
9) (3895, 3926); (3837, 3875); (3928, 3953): -1.5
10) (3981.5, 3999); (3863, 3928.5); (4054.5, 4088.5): 0.2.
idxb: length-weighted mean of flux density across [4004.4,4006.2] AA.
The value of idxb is 25.3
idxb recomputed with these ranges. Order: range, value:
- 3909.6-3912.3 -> 24.3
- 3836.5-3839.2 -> 13.3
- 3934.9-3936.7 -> 16.8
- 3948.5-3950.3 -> 25.3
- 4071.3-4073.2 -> 27.7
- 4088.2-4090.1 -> 26.4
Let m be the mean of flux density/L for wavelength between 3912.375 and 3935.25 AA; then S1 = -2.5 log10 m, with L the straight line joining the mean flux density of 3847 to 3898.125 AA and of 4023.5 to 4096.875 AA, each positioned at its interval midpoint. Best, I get 0.03 mag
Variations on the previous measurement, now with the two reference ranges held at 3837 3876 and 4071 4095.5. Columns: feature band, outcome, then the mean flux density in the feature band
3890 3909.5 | 0.17 mag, 19.3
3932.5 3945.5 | 0.14 mag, 20.3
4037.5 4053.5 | -0.10 mag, 26.8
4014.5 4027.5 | -0.07 mag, 25.6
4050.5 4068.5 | -0.07 mag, 26.2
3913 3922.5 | -0.08 mag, 24.4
